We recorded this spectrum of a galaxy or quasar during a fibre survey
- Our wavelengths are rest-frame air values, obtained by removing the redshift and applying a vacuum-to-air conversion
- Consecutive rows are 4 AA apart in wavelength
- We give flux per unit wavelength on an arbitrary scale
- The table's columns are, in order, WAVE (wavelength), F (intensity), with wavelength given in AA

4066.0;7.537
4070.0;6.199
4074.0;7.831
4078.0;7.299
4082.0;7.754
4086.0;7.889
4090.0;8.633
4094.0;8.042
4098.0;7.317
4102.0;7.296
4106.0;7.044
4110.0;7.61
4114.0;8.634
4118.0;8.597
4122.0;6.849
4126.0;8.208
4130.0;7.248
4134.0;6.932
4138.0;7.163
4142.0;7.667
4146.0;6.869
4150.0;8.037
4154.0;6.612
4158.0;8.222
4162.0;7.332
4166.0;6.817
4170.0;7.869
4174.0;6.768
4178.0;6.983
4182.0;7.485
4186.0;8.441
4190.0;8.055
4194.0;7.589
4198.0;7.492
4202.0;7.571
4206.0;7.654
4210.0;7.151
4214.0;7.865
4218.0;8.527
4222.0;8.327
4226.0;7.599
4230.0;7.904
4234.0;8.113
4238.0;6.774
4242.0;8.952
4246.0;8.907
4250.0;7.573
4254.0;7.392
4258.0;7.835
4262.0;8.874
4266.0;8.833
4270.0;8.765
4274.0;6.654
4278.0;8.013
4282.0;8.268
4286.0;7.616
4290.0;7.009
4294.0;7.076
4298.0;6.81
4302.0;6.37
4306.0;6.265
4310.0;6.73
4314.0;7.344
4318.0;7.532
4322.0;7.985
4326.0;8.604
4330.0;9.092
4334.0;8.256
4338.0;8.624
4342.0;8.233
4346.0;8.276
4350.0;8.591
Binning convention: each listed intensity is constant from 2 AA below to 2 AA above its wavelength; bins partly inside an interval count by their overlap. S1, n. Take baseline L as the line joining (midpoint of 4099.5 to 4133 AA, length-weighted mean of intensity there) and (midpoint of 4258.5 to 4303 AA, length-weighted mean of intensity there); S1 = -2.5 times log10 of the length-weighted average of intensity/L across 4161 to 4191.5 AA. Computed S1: 0.03 mag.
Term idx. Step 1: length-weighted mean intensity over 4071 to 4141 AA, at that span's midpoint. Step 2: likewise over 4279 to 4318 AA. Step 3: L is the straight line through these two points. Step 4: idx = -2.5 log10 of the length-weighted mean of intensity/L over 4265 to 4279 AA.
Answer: -0.12 mag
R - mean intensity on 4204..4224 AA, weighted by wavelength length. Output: 7.9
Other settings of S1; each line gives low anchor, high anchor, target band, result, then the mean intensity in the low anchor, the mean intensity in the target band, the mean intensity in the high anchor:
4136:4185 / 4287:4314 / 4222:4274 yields -0.16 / 7.34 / 8.08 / 6.79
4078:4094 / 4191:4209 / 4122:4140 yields 0.07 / 7.99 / 7.33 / 7.58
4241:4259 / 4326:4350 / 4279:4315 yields 0.18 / 8.1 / 7.07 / 8.51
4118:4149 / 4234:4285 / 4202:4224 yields -0.01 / 7.39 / 7.87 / 8.06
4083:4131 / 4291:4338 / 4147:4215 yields 0.03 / 7.79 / 7.51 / 7.5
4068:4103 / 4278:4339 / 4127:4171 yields 0.03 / 7.59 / 7.35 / 7.57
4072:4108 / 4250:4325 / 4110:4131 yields -0.04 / 7.68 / 7.91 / 7.54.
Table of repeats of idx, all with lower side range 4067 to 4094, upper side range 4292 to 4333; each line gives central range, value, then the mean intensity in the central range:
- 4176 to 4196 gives -0.026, 7.71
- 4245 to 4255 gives -0.064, 7.92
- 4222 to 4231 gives -0.053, 7.86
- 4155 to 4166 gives 0.008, 7.5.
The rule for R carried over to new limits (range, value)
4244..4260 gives 7.93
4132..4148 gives 7.16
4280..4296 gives 7.49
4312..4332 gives 8.11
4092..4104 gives 7.55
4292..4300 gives 6.94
